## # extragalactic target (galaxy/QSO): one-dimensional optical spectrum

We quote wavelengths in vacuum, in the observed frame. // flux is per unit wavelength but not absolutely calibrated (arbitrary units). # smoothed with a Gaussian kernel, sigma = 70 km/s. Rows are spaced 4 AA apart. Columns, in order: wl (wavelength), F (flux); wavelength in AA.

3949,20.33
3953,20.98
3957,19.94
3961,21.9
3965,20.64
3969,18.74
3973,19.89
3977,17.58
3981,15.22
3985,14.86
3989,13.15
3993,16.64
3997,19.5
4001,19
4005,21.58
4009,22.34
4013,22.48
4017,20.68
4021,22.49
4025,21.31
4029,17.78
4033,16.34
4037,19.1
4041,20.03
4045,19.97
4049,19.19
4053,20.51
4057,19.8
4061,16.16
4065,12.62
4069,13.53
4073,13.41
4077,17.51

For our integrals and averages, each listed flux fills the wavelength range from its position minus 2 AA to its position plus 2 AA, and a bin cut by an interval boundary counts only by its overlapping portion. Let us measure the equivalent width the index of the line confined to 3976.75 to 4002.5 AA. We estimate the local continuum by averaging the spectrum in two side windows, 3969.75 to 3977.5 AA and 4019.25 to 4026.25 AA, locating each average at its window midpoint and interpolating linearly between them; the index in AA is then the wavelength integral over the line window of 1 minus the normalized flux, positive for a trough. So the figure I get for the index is 4.52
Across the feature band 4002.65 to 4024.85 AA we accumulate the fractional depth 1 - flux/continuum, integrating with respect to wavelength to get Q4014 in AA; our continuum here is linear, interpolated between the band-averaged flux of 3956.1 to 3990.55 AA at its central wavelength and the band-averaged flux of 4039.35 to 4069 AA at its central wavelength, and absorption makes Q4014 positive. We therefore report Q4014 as -4.7 AA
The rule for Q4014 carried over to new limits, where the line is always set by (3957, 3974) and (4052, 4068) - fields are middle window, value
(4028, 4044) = -0.68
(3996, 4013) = -1.85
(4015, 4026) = -1.95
